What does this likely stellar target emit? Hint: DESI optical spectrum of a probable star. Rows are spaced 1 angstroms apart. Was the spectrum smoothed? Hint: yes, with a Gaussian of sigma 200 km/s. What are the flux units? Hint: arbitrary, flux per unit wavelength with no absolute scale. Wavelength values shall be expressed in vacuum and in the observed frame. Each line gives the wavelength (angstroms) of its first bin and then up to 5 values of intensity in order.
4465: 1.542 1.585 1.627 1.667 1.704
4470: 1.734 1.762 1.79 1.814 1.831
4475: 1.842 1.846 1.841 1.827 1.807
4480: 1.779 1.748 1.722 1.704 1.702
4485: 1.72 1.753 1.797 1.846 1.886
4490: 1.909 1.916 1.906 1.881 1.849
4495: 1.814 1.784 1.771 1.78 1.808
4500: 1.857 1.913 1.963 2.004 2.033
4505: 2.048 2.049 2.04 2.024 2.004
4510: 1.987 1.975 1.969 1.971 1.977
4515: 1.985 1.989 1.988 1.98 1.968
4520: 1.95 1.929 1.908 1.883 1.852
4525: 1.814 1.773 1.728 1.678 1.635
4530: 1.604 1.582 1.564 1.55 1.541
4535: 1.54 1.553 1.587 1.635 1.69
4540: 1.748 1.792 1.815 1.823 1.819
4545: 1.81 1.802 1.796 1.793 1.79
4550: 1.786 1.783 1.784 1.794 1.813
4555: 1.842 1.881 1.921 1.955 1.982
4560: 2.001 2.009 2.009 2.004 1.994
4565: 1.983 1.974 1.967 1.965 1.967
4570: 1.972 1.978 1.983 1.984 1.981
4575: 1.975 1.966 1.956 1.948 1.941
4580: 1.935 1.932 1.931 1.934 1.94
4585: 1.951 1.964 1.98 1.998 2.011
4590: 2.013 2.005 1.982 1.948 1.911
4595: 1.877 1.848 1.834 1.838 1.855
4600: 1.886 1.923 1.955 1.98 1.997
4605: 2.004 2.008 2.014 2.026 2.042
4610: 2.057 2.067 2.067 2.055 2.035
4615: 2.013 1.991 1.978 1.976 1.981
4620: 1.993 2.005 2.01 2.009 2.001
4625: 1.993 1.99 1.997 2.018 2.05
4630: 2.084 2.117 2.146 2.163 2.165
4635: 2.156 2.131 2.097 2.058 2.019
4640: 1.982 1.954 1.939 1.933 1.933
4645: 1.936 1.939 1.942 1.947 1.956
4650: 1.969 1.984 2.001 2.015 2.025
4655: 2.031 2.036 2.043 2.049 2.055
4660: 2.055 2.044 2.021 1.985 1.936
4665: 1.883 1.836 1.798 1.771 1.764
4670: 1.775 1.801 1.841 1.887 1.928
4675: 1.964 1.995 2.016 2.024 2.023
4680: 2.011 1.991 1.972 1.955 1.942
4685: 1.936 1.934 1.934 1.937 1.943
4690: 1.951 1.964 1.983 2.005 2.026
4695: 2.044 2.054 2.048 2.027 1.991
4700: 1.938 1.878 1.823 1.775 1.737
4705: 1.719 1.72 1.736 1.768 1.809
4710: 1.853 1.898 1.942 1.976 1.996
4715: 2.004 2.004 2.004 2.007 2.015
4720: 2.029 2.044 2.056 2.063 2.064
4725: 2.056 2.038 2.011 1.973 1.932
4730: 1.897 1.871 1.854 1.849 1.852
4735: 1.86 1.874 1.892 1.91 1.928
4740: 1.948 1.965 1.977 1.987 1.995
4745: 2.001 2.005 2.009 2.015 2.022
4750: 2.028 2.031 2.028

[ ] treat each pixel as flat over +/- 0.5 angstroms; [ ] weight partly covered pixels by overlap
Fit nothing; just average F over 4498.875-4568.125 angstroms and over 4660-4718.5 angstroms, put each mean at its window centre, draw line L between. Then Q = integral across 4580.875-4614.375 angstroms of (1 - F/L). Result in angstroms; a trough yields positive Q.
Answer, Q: -1.5 angstroms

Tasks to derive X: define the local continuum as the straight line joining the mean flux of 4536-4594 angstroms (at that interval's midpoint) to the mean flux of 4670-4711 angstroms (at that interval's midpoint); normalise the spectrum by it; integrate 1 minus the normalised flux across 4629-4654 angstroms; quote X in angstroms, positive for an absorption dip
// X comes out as -1.5 angstroms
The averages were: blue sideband 1.9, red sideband 1.92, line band 2.02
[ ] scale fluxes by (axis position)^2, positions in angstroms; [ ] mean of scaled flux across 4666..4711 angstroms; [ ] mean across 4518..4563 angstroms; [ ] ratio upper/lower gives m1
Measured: 1.14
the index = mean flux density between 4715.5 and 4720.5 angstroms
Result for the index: 2.01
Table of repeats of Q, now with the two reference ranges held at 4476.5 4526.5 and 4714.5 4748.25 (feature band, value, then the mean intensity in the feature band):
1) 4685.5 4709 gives 0.6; 1.91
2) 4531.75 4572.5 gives 1.6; 1.83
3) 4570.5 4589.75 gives -0.5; 1.96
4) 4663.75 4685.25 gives 0.4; 1.91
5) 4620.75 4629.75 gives -0.4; 2.01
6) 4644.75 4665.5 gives -0.5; 1.99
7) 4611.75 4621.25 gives -0.4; 2.01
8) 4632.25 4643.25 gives -0.7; 2.06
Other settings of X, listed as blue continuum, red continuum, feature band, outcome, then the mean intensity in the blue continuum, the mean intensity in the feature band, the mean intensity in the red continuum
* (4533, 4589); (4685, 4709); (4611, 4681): -3.5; 1.87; 1.99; 1.91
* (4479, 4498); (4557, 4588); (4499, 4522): -1.6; 1.8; 1.98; 1.97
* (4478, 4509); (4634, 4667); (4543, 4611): 0.0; 1.86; 1.93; 2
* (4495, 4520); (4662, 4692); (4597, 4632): -1.2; 1.95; 2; 1.92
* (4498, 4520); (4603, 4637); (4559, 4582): 0.4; 1.97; 1.97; 2.04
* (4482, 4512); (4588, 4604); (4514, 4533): 0.8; 1.89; 1.82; 1.93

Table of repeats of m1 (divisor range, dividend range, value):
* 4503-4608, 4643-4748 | 1.09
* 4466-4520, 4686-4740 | 1.14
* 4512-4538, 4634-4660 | 1.19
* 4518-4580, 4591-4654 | 1.12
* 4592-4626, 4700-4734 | 1.02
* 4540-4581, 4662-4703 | 1.07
